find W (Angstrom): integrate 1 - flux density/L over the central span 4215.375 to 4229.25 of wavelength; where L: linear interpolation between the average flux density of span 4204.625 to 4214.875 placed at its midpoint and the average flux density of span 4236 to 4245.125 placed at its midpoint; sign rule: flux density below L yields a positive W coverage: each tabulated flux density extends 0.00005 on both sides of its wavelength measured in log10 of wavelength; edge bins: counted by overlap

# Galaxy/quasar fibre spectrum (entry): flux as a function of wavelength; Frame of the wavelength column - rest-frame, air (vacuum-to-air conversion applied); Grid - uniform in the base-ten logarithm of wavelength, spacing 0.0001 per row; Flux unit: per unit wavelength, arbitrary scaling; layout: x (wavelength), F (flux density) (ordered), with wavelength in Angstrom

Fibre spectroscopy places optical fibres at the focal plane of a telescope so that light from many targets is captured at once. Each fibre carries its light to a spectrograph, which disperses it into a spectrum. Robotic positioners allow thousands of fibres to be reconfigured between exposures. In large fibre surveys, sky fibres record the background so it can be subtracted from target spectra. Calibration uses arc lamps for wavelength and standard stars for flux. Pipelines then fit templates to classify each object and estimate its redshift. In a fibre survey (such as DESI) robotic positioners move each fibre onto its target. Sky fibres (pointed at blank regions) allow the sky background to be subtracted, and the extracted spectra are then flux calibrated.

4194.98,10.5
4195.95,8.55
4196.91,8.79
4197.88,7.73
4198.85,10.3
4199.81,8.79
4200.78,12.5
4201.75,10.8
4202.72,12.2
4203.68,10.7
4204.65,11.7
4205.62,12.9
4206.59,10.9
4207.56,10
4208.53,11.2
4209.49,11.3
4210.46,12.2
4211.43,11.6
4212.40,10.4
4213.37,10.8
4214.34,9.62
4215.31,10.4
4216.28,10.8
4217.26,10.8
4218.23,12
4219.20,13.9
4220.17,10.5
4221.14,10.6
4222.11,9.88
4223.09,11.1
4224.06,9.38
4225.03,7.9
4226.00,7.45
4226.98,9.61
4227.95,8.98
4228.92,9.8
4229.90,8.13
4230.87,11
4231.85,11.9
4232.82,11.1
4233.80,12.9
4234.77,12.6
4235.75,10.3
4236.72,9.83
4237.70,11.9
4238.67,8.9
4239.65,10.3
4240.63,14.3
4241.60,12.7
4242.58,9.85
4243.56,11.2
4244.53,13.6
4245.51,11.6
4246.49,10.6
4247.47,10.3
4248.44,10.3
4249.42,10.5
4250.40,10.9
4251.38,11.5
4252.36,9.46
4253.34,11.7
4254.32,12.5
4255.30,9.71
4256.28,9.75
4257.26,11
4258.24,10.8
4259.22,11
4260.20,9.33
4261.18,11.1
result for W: 1.3 Angstrom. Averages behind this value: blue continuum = 11.1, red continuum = 11.4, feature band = 10.2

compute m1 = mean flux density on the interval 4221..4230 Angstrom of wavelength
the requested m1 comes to 9.28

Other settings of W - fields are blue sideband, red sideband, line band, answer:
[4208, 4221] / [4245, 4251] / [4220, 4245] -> 0.7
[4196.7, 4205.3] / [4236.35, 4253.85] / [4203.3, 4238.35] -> 0.1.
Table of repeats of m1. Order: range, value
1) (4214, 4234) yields 10.3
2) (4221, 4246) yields 10.6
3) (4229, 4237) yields 10.9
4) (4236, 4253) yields 11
